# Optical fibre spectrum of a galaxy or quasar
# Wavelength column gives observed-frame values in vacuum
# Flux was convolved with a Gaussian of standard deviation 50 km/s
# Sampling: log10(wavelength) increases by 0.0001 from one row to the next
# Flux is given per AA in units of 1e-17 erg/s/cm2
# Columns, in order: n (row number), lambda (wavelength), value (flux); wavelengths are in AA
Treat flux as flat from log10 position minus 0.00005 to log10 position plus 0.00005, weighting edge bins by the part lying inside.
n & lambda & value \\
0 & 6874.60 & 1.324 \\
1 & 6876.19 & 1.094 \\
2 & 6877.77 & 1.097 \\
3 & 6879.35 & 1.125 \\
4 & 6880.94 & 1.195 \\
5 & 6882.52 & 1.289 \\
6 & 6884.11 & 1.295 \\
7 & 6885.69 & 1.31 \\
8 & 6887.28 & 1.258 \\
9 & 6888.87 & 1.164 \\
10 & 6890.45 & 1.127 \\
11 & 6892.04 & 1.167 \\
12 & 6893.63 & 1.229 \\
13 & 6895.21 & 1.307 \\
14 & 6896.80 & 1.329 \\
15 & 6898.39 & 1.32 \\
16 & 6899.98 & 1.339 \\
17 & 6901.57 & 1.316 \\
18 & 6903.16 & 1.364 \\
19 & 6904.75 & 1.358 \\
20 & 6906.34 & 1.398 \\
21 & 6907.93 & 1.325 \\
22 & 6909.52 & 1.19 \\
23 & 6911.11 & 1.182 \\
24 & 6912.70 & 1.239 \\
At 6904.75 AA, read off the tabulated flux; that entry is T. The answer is 1.358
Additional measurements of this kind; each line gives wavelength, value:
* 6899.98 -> 1.339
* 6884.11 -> 1.295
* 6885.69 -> 1.31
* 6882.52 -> 1.289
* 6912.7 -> 1.239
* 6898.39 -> 1.32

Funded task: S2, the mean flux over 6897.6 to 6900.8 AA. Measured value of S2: 1.33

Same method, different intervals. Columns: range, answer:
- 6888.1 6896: 1.2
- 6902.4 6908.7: 1.36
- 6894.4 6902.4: 1.32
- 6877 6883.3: 1.18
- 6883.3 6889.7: 1.26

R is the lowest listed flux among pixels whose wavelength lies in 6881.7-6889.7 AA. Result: 1.164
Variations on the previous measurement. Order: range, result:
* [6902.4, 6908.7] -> 1.325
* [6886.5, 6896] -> 1.127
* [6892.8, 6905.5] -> 1.229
